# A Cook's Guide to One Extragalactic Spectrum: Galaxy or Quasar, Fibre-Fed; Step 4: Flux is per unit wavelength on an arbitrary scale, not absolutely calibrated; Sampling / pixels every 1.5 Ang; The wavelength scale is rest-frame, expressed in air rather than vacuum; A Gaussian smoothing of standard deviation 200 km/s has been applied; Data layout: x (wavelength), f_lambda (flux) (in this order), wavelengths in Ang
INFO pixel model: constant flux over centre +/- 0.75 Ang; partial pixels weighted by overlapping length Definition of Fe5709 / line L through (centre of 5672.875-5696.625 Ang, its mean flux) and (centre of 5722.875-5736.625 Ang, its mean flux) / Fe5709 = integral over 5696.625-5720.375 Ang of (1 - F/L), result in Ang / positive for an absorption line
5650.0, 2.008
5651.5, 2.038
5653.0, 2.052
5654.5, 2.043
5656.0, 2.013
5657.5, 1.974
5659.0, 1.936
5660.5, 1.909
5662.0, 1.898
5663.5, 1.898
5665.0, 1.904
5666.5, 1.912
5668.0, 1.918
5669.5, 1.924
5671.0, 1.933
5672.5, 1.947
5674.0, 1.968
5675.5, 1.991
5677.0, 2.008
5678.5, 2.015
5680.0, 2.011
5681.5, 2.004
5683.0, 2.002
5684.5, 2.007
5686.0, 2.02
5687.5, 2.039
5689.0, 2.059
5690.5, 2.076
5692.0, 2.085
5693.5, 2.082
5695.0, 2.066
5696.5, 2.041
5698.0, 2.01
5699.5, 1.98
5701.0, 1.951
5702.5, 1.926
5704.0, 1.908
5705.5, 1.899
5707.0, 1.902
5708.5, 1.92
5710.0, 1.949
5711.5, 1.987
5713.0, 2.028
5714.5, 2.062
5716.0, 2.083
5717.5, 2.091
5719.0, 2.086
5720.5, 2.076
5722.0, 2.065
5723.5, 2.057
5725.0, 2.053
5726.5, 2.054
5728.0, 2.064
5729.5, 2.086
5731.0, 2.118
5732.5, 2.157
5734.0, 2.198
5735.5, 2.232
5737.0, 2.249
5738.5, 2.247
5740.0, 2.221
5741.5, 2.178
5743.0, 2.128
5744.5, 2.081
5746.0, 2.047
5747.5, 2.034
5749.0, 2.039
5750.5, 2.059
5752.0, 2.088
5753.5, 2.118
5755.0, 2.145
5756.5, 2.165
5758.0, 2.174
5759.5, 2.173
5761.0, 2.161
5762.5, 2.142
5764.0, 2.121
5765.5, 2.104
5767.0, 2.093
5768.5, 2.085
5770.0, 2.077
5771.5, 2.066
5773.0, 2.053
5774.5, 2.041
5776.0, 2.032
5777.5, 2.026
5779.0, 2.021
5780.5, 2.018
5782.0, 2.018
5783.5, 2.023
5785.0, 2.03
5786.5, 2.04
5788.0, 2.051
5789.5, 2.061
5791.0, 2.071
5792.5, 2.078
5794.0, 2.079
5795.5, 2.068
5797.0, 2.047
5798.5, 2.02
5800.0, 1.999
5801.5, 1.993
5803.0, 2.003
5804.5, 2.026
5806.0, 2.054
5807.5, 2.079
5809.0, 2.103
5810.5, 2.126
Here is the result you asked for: 1.0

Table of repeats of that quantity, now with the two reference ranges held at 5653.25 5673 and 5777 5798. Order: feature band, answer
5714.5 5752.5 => -2.1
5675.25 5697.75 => -0.8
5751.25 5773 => -1.0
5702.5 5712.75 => 0.2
